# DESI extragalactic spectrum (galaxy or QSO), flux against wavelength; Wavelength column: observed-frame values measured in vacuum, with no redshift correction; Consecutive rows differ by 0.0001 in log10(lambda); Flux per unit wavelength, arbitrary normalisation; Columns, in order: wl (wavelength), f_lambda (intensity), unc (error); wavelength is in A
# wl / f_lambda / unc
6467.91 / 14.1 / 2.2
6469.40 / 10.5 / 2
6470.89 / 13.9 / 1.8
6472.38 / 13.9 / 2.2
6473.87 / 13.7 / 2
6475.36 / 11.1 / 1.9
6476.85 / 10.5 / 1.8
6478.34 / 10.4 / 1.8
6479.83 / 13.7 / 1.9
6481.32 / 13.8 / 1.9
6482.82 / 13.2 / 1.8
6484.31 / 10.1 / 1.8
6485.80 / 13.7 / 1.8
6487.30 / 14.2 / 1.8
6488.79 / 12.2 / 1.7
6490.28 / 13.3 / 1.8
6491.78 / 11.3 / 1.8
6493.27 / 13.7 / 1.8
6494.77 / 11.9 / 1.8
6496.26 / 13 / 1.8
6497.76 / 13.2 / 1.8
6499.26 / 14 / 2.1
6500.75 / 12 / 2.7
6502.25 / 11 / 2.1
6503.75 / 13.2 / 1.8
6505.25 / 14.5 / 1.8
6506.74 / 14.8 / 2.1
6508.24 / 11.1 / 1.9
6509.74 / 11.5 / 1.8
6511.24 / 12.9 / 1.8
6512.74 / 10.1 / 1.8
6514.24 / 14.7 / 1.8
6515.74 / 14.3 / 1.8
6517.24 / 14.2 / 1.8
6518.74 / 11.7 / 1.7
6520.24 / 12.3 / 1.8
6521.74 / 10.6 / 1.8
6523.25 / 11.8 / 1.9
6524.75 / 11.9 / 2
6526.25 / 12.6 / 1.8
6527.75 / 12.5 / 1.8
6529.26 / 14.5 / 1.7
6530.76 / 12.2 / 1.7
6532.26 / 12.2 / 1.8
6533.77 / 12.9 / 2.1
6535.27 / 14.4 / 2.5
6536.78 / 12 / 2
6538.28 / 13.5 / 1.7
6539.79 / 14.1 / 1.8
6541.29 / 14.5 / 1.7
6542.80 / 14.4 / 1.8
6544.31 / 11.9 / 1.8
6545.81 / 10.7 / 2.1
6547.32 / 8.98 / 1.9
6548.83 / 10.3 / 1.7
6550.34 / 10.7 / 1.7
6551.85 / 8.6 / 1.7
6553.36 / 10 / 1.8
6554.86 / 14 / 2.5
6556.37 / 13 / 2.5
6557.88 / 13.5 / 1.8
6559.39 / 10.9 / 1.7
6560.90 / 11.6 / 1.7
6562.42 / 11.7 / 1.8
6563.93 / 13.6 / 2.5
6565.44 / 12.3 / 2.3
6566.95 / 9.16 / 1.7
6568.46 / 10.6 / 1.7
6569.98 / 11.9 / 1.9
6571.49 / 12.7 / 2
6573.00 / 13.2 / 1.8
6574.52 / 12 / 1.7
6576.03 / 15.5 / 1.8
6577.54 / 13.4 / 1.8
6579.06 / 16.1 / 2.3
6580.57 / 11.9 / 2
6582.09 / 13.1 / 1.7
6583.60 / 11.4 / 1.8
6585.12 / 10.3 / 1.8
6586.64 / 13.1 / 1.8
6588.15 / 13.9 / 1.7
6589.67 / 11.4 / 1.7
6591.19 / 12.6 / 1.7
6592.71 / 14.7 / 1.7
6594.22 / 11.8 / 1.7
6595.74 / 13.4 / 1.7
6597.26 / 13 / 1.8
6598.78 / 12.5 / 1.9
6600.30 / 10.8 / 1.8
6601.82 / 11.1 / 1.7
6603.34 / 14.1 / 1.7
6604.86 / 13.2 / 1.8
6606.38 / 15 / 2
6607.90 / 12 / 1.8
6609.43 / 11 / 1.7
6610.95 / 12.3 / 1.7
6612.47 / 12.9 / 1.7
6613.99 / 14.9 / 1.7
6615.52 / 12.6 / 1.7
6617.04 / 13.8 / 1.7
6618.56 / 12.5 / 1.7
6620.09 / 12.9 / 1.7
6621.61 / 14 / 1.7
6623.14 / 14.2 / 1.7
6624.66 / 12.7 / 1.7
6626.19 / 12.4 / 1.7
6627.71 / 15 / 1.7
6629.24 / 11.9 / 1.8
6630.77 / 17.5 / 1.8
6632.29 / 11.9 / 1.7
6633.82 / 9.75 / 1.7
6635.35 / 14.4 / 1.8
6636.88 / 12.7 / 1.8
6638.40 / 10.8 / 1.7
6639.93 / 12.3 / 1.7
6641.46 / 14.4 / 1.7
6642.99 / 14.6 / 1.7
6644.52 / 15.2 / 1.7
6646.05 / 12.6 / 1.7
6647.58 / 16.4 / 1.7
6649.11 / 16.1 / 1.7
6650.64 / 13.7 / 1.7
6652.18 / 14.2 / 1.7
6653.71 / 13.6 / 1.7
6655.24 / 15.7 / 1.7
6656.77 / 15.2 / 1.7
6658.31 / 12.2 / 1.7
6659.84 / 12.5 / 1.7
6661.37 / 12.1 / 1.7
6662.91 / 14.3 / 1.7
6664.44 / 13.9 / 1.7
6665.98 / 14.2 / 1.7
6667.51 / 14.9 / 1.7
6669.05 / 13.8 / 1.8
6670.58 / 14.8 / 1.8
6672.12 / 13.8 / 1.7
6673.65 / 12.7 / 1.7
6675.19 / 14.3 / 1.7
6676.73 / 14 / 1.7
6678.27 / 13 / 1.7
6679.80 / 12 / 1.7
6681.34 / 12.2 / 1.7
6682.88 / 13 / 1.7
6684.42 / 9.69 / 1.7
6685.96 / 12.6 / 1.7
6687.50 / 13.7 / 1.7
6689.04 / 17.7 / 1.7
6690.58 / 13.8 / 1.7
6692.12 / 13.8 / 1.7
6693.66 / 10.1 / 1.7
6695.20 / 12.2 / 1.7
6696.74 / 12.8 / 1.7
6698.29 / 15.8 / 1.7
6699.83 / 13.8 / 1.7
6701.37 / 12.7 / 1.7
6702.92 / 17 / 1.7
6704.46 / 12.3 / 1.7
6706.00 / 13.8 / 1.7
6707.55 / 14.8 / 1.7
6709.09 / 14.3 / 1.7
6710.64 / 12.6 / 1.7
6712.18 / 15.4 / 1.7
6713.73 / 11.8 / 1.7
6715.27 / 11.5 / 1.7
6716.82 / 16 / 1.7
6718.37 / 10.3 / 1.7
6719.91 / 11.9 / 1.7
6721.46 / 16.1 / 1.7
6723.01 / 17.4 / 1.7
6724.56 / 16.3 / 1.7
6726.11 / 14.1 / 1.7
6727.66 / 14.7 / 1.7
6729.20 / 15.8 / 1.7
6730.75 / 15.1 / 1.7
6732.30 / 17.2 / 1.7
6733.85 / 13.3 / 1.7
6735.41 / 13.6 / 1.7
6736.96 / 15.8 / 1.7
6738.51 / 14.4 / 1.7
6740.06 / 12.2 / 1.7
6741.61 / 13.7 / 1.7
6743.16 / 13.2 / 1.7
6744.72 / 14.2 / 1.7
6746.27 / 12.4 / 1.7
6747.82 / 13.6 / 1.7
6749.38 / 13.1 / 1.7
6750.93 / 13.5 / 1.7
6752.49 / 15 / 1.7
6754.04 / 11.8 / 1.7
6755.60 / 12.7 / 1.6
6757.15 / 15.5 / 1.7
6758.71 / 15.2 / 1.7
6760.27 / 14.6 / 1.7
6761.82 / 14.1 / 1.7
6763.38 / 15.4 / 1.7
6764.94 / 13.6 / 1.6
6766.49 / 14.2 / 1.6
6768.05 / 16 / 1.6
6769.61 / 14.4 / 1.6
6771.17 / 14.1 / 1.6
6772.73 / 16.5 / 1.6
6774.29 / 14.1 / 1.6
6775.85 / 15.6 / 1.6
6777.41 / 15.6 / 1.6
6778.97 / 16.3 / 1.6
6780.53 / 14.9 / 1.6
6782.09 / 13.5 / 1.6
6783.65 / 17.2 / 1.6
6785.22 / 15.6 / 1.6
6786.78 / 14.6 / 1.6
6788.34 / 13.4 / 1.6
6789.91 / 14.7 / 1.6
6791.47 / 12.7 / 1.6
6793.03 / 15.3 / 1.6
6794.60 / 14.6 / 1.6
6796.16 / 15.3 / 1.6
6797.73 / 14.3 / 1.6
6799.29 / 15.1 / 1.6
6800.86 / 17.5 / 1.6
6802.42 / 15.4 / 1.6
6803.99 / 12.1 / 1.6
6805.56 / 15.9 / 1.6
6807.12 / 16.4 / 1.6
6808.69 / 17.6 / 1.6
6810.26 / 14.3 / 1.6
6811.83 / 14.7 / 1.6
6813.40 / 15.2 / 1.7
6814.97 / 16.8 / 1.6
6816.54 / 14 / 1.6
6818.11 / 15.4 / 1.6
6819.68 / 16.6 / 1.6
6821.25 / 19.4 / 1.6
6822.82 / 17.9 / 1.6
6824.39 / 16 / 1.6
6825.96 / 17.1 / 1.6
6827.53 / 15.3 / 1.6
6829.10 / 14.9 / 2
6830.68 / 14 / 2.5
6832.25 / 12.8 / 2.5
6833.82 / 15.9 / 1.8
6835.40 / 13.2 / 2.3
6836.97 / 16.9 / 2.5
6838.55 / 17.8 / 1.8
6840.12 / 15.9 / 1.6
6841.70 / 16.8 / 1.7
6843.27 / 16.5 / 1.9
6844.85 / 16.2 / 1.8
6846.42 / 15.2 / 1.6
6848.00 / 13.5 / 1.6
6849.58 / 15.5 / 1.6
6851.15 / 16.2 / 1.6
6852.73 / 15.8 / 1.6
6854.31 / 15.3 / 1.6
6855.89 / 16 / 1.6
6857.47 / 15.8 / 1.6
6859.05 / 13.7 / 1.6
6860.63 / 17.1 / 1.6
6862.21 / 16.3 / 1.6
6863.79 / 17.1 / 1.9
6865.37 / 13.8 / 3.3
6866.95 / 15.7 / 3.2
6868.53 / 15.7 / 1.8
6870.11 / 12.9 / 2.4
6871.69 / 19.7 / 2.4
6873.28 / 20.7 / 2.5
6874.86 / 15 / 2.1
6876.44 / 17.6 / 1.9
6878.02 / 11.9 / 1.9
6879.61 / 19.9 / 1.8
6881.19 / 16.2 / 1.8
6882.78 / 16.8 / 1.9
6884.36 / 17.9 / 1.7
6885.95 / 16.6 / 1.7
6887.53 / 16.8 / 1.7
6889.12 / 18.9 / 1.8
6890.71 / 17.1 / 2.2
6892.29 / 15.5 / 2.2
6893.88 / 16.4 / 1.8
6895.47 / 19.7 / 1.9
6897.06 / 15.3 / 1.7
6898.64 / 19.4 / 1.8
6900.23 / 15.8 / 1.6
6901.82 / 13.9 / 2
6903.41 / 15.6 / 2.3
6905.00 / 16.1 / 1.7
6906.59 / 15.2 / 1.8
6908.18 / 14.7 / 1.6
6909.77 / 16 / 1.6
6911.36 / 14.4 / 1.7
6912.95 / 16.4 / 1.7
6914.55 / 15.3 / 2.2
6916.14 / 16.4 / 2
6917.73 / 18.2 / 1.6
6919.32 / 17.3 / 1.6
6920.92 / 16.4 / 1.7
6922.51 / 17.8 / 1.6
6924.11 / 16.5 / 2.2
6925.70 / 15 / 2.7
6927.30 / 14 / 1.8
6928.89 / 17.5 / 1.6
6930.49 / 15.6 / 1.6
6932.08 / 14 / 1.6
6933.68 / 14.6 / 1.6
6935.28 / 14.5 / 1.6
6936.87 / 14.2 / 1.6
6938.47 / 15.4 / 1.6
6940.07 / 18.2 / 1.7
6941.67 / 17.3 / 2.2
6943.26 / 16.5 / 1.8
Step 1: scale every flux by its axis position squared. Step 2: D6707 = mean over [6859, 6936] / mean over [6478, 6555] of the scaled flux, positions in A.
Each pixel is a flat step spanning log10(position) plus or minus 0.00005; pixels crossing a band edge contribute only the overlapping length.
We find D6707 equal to 1.46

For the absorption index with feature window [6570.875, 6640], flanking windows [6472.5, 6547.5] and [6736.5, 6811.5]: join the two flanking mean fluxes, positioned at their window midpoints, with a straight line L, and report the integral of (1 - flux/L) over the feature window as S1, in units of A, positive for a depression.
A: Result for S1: 2.2 A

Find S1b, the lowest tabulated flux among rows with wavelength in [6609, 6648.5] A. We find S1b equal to 9.75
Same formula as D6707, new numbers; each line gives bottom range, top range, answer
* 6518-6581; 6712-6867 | 1.31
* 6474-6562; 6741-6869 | 1.33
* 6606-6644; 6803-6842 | 1.27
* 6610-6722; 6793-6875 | 1.22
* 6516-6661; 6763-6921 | 1.33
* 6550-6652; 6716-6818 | 1.20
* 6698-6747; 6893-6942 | 1.20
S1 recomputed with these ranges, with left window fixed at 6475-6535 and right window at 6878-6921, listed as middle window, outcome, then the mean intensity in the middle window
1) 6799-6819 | 0.2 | 15.4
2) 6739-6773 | 2.4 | 14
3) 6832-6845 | 0.0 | 15.9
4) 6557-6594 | 2.2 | 12.5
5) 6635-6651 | 0.1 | 13.9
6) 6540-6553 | 1.7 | 11.3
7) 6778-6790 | 0.2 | 15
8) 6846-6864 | 0.5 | 15.6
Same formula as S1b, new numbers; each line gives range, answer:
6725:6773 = 11.8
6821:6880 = 11.9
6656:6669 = 12.1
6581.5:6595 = 10.3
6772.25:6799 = 12.7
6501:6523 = 10.1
